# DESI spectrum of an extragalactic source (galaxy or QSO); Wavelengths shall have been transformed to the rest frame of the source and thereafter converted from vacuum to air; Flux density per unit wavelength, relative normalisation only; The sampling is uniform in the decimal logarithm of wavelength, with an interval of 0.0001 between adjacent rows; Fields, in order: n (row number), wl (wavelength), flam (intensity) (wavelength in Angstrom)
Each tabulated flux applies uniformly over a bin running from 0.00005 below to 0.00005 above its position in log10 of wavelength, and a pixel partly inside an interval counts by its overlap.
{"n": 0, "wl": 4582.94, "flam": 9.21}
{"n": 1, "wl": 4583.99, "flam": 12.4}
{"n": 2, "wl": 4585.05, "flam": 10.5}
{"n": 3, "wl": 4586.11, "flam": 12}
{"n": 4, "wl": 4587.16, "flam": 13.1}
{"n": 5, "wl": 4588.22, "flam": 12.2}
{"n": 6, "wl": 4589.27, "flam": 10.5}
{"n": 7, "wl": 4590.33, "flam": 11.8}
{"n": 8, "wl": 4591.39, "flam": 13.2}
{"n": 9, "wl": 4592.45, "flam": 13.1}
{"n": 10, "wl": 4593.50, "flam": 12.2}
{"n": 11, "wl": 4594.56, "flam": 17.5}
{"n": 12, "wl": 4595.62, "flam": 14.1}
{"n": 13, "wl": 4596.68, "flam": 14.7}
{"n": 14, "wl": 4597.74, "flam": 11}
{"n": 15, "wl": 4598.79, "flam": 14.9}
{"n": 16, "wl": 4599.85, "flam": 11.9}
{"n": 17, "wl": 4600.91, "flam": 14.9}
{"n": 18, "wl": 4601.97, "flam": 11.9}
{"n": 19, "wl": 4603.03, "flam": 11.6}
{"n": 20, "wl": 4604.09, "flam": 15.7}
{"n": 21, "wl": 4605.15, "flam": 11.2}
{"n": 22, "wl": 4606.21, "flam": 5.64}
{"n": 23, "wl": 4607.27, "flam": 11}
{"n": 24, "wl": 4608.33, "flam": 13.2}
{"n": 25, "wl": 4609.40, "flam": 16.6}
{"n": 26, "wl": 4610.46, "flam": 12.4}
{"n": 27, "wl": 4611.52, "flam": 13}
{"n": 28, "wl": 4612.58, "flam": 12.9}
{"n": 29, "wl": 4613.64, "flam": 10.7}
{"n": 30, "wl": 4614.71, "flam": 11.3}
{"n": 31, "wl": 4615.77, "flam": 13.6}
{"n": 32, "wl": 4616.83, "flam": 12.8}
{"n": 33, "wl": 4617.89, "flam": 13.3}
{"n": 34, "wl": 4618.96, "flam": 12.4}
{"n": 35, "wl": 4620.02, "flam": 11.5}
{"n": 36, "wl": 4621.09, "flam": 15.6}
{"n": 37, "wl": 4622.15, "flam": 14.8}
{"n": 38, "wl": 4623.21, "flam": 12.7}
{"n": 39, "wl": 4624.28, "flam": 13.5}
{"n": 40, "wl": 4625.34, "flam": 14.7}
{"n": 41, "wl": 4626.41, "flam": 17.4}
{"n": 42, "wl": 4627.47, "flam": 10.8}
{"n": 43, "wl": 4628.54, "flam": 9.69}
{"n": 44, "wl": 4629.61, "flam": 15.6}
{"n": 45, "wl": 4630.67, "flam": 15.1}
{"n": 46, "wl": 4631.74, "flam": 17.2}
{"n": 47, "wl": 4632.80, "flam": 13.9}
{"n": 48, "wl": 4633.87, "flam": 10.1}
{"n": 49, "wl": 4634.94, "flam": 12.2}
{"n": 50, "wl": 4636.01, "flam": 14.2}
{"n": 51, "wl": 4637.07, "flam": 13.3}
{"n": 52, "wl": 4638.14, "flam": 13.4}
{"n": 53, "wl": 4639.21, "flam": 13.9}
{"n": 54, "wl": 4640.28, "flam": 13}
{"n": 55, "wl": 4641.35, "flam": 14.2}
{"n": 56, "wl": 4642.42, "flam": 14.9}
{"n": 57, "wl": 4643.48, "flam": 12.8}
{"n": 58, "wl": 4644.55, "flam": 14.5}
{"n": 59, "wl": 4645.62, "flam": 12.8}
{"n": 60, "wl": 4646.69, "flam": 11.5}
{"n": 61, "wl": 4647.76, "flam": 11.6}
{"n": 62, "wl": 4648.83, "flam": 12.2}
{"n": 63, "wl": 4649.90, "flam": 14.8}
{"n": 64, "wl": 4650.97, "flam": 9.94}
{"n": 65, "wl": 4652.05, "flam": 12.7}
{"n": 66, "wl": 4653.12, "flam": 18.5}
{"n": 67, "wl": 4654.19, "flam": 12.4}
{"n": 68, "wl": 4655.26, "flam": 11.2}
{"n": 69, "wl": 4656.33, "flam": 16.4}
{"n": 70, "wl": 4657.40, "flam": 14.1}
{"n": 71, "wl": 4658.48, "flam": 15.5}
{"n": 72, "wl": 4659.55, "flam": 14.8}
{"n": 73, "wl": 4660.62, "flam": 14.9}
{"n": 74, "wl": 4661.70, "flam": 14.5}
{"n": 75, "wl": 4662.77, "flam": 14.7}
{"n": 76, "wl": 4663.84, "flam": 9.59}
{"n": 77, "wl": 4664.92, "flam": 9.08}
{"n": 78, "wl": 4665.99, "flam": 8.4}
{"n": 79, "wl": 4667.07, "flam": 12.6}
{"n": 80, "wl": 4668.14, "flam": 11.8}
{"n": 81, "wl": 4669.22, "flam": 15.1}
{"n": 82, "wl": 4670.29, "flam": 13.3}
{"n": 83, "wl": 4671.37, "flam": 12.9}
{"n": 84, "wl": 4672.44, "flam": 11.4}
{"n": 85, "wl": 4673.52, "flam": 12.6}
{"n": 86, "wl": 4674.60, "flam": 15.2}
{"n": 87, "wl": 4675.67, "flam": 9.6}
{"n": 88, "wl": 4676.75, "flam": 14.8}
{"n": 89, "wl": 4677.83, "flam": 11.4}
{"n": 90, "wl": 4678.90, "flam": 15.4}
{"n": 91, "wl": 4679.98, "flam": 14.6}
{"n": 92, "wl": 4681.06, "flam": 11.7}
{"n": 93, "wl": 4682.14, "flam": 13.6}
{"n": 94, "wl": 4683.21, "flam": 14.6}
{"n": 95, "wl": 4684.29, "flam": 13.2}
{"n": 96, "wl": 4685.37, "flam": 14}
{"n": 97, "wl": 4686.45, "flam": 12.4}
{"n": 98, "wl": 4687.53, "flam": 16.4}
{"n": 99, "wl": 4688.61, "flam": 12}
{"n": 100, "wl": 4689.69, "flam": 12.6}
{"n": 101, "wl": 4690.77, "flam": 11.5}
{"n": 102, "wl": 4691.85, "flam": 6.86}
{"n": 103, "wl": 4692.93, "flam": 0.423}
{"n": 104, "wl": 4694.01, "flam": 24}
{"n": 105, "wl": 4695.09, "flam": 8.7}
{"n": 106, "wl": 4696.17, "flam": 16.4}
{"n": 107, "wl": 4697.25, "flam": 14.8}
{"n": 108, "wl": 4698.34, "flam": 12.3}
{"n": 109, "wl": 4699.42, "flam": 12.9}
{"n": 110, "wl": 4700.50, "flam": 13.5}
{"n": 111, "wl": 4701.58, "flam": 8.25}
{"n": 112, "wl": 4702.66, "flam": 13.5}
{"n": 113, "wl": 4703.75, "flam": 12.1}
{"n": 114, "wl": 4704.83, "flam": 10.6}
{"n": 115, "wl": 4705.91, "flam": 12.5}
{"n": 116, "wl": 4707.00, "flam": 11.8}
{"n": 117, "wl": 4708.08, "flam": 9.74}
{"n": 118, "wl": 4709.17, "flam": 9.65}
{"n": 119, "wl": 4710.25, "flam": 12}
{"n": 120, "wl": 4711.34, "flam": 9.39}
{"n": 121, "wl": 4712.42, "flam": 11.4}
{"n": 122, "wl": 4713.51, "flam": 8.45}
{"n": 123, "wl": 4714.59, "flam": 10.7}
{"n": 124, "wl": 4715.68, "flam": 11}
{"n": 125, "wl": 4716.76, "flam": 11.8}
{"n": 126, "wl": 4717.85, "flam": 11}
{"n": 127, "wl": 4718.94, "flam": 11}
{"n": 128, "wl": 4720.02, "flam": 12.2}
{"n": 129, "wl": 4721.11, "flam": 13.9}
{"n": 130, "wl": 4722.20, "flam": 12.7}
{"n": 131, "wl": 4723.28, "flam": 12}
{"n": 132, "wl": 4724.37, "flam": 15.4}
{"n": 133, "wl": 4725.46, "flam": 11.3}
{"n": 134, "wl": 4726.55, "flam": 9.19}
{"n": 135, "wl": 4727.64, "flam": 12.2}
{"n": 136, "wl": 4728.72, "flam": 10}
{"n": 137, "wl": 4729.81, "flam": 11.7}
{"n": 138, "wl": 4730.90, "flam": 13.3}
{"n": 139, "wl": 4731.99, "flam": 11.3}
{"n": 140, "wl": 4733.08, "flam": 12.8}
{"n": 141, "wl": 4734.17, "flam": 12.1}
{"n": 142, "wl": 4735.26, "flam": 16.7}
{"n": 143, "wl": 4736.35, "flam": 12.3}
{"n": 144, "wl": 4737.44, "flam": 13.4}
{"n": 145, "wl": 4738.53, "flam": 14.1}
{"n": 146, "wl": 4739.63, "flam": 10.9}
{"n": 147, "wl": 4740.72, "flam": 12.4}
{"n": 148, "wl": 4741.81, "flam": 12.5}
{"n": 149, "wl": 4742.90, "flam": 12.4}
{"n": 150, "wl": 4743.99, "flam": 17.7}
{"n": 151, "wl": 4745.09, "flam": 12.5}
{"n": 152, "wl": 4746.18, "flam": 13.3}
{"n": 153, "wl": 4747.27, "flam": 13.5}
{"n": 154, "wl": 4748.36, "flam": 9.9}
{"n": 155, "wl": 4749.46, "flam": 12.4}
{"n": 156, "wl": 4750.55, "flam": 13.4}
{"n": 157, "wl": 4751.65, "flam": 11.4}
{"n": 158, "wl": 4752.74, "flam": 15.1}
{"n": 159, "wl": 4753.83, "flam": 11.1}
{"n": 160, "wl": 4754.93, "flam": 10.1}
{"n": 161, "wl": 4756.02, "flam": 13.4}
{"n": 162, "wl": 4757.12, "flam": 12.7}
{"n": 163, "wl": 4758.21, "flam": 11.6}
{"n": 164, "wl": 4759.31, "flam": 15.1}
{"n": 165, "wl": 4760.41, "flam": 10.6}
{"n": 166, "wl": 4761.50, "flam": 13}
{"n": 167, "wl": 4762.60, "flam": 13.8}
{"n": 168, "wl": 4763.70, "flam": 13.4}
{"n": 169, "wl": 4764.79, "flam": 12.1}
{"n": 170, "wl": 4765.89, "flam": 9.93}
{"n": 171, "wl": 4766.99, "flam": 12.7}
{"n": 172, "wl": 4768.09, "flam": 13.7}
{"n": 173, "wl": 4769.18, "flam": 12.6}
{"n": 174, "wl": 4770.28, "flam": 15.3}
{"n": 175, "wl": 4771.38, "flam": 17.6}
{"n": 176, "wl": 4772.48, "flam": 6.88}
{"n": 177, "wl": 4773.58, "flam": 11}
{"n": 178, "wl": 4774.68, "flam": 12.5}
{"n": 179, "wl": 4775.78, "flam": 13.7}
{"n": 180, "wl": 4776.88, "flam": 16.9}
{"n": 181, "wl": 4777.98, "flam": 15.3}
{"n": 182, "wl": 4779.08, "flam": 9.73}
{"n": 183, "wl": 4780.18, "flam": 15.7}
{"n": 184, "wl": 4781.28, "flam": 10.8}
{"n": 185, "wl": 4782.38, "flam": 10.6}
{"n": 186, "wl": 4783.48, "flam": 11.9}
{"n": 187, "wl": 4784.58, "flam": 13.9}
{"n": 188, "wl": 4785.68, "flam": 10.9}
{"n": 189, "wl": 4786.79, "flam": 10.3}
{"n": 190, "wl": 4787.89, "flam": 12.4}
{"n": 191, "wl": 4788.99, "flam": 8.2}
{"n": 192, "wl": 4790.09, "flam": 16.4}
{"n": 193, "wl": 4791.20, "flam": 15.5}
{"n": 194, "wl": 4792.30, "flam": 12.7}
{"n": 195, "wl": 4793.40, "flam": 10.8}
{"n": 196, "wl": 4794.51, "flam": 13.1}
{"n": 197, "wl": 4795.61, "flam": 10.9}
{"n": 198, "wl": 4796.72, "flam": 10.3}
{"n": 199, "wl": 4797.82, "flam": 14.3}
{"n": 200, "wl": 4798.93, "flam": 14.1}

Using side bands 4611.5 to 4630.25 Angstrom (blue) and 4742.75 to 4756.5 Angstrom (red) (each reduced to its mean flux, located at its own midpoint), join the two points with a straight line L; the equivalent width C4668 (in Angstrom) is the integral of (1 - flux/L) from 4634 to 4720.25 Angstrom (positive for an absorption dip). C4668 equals 2.9 Angstrom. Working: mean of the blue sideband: 13.1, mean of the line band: 12.6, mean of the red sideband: 12.8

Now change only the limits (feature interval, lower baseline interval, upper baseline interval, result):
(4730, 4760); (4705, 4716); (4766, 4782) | -2.26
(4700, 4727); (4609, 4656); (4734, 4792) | 3.28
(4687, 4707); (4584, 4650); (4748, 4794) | 0.96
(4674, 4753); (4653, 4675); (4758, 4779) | 4.46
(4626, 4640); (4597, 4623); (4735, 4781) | -0.92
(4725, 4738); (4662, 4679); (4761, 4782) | 0.52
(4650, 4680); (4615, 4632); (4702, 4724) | -1.16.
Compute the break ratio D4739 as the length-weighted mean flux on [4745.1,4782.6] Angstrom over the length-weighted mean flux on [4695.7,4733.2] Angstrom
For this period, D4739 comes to 1.08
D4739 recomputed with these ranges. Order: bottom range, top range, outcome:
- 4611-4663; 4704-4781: 0.92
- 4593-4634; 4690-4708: 0.90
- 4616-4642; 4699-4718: 0.82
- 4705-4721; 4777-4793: 1.14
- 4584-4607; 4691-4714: 0.91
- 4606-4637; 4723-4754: 0.97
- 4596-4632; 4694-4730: 0.90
